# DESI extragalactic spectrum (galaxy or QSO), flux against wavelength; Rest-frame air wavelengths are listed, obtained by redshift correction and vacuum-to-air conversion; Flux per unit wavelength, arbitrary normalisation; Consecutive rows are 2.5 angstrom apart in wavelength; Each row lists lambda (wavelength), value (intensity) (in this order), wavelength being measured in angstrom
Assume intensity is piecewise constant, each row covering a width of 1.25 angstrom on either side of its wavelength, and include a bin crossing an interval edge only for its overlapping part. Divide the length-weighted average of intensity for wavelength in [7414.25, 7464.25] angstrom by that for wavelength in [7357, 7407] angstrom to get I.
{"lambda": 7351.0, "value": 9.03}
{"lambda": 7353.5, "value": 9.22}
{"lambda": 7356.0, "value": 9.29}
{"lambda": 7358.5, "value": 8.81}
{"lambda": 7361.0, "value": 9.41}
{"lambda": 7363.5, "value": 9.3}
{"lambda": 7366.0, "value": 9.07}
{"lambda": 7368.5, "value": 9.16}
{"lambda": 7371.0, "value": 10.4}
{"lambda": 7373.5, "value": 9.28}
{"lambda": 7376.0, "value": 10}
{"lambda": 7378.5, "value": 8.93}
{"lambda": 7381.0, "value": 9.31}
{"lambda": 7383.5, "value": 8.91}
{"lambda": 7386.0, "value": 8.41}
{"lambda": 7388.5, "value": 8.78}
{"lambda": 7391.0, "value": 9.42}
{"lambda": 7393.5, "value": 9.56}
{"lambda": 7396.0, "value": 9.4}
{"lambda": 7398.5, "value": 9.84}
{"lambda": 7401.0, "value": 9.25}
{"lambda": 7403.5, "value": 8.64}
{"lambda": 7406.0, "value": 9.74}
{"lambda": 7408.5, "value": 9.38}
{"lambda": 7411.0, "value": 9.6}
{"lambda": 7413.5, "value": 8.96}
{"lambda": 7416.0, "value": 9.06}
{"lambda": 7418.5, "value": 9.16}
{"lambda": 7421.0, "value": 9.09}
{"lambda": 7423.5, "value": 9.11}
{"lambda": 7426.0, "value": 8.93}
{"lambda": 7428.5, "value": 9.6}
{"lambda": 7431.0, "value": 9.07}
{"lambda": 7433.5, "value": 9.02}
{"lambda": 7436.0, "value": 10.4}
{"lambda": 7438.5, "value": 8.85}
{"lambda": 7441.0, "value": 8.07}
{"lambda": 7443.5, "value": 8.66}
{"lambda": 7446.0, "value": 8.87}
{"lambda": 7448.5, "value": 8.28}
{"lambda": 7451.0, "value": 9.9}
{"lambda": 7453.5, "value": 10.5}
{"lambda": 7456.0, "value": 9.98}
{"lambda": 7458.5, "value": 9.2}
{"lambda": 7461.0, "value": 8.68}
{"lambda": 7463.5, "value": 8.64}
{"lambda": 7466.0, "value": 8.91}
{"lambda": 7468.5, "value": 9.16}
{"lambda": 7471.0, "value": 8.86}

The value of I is 0.99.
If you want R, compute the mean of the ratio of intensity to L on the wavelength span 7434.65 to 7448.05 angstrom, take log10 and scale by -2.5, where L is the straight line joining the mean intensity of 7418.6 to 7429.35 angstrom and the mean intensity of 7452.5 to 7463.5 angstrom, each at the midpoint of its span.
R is 0.05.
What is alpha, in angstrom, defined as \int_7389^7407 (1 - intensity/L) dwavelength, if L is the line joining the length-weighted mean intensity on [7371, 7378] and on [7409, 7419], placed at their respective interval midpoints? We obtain 0.06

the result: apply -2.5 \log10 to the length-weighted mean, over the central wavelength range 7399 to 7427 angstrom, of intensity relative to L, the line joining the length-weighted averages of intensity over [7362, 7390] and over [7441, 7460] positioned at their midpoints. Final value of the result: 0.01 mag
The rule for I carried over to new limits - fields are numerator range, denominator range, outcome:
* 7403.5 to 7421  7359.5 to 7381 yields 0.98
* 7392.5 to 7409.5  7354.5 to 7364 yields 1.02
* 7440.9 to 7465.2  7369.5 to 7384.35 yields 0.96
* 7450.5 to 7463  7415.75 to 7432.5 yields 1.05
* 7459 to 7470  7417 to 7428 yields 0.97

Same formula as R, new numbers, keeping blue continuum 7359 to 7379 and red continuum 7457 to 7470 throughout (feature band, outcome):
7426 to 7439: -0.03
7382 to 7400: 0.02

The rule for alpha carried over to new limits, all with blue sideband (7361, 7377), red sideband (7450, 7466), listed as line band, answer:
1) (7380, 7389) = 0.62 angstrom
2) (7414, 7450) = 1.68 angstrom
